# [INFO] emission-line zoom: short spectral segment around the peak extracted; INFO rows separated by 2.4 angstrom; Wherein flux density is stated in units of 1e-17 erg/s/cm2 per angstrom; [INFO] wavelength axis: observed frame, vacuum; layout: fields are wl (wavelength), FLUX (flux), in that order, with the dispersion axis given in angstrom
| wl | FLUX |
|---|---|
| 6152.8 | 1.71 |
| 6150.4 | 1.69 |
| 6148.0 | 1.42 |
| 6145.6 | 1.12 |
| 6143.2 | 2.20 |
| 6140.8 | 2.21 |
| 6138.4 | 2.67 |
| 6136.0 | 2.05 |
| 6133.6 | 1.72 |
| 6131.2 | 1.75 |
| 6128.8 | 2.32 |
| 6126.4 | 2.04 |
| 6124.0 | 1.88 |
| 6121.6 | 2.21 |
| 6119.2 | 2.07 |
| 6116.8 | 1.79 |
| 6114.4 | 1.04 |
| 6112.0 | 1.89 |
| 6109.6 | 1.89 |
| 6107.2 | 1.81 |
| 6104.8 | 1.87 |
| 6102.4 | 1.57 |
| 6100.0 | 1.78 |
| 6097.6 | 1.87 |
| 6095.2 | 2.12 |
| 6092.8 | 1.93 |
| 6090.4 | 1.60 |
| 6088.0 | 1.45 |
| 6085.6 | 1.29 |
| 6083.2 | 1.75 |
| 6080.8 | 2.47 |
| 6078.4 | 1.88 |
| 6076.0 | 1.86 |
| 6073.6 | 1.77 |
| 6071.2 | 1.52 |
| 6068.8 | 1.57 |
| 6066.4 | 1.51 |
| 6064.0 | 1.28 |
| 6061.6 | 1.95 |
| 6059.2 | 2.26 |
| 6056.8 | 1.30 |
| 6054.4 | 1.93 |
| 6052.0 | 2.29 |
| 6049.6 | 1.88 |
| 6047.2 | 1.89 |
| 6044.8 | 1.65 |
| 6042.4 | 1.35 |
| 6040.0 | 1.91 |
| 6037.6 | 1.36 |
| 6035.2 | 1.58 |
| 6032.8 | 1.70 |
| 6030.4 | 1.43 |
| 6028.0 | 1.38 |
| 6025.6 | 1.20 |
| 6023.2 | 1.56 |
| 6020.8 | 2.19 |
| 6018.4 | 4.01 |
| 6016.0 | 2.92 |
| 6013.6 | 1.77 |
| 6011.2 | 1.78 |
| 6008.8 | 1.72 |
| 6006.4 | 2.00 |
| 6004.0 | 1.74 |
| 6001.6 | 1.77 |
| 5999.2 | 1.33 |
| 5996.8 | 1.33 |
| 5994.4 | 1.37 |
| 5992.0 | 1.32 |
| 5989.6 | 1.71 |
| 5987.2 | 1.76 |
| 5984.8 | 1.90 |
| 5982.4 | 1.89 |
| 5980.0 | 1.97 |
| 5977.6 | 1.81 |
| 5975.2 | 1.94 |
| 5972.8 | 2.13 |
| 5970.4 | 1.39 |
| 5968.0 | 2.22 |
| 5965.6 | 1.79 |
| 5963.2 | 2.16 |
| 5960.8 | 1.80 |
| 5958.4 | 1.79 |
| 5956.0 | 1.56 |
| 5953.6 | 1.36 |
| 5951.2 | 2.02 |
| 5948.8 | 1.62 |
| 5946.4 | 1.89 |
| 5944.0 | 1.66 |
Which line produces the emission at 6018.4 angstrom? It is Hbeta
